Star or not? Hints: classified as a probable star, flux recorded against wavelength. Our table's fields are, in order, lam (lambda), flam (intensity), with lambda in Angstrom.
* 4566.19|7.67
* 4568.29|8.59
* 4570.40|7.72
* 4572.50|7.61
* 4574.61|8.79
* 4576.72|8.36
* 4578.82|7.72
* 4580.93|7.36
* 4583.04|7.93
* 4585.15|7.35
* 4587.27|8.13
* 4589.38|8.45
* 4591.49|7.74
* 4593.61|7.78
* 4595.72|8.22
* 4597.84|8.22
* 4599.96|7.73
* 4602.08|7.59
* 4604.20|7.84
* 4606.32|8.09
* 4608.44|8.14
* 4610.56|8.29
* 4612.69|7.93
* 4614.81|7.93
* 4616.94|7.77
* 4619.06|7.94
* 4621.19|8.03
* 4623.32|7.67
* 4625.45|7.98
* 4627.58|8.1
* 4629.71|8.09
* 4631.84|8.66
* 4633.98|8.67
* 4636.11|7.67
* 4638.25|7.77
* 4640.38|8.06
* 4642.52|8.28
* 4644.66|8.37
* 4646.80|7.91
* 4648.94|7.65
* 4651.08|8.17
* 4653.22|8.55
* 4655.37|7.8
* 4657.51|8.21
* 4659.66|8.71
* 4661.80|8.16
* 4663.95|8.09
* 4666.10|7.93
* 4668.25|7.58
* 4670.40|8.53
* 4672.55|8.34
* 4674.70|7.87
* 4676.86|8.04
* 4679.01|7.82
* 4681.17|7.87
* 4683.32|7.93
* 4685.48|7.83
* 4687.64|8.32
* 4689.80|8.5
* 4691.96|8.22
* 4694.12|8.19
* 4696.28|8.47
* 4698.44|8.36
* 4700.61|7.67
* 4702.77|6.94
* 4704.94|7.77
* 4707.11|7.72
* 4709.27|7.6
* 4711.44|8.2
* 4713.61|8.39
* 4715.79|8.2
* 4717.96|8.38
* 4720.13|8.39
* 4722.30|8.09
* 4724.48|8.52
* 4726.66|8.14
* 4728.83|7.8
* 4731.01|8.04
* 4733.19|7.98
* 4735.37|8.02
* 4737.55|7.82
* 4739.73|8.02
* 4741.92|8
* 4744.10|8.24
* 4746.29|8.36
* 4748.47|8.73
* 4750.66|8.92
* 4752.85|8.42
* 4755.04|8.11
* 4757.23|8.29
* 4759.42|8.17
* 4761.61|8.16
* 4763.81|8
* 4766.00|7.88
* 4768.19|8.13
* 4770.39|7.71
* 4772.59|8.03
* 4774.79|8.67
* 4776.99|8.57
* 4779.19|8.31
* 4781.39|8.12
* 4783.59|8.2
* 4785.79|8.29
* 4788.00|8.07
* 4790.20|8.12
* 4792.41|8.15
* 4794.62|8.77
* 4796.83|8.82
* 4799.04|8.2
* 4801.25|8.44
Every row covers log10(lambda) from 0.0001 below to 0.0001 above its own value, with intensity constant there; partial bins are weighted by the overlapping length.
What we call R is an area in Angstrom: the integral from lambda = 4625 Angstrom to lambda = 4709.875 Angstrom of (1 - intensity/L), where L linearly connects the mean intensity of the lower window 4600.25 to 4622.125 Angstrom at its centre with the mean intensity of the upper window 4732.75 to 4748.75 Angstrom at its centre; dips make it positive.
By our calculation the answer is -0.4 Angstrom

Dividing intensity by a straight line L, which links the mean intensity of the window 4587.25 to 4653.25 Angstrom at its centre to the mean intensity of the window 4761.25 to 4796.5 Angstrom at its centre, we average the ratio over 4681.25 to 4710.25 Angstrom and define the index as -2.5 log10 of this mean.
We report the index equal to 0.02 mag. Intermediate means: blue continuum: 8.04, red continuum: 8.21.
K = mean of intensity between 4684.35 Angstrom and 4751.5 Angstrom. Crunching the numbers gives 8.12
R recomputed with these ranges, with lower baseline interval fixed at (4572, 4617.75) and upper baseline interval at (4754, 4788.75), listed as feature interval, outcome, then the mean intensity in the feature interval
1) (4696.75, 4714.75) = 0.53 Angstrom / 7.85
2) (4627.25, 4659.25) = -0.51 Angstrom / 8.14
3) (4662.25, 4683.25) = 0.11 Angstrom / 8.01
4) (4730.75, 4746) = 0.18 Angstrom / 8.03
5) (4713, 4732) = -0.24 Angstrom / 8.21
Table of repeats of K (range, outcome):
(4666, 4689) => 8.01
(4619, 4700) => 8.11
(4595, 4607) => 7.93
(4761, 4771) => 7.98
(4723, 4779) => 8.19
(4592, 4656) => 8.03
